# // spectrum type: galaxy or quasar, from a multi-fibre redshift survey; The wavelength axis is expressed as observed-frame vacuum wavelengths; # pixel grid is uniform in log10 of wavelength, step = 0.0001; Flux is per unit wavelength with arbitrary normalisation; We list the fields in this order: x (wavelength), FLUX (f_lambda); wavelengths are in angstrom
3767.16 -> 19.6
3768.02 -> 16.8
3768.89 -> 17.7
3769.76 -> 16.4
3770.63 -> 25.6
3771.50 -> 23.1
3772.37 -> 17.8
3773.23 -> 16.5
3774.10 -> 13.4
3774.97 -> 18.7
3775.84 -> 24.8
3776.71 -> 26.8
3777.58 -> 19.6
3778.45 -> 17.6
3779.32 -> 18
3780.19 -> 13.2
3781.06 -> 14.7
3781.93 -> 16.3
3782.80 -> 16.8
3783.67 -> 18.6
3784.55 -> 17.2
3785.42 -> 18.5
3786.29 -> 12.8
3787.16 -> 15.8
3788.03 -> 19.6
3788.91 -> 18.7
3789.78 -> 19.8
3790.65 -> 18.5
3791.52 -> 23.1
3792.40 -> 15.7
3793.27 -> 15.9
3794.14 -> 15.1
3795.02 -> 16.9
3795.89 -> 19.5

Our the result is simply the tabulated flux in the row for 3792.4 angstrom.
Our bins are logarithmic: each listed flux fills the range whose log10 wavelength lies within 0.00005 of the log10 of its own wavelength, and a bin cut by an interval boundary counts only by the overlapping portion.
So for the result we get 15.7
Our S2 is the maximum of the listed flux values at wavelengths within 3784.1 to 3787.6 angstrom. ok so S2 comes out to 18.5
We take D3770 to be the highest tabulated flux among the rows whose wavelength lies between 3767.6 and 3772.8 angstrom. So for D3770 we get 25.6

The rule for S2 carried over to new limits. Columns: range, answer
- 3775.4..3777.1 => 26.8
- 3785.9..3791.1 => 19.8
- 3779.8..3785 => 18.6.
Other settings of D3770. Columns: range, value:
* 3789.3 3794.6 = 23.1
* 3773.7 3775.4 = 18.7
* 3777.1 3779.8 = 19.6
